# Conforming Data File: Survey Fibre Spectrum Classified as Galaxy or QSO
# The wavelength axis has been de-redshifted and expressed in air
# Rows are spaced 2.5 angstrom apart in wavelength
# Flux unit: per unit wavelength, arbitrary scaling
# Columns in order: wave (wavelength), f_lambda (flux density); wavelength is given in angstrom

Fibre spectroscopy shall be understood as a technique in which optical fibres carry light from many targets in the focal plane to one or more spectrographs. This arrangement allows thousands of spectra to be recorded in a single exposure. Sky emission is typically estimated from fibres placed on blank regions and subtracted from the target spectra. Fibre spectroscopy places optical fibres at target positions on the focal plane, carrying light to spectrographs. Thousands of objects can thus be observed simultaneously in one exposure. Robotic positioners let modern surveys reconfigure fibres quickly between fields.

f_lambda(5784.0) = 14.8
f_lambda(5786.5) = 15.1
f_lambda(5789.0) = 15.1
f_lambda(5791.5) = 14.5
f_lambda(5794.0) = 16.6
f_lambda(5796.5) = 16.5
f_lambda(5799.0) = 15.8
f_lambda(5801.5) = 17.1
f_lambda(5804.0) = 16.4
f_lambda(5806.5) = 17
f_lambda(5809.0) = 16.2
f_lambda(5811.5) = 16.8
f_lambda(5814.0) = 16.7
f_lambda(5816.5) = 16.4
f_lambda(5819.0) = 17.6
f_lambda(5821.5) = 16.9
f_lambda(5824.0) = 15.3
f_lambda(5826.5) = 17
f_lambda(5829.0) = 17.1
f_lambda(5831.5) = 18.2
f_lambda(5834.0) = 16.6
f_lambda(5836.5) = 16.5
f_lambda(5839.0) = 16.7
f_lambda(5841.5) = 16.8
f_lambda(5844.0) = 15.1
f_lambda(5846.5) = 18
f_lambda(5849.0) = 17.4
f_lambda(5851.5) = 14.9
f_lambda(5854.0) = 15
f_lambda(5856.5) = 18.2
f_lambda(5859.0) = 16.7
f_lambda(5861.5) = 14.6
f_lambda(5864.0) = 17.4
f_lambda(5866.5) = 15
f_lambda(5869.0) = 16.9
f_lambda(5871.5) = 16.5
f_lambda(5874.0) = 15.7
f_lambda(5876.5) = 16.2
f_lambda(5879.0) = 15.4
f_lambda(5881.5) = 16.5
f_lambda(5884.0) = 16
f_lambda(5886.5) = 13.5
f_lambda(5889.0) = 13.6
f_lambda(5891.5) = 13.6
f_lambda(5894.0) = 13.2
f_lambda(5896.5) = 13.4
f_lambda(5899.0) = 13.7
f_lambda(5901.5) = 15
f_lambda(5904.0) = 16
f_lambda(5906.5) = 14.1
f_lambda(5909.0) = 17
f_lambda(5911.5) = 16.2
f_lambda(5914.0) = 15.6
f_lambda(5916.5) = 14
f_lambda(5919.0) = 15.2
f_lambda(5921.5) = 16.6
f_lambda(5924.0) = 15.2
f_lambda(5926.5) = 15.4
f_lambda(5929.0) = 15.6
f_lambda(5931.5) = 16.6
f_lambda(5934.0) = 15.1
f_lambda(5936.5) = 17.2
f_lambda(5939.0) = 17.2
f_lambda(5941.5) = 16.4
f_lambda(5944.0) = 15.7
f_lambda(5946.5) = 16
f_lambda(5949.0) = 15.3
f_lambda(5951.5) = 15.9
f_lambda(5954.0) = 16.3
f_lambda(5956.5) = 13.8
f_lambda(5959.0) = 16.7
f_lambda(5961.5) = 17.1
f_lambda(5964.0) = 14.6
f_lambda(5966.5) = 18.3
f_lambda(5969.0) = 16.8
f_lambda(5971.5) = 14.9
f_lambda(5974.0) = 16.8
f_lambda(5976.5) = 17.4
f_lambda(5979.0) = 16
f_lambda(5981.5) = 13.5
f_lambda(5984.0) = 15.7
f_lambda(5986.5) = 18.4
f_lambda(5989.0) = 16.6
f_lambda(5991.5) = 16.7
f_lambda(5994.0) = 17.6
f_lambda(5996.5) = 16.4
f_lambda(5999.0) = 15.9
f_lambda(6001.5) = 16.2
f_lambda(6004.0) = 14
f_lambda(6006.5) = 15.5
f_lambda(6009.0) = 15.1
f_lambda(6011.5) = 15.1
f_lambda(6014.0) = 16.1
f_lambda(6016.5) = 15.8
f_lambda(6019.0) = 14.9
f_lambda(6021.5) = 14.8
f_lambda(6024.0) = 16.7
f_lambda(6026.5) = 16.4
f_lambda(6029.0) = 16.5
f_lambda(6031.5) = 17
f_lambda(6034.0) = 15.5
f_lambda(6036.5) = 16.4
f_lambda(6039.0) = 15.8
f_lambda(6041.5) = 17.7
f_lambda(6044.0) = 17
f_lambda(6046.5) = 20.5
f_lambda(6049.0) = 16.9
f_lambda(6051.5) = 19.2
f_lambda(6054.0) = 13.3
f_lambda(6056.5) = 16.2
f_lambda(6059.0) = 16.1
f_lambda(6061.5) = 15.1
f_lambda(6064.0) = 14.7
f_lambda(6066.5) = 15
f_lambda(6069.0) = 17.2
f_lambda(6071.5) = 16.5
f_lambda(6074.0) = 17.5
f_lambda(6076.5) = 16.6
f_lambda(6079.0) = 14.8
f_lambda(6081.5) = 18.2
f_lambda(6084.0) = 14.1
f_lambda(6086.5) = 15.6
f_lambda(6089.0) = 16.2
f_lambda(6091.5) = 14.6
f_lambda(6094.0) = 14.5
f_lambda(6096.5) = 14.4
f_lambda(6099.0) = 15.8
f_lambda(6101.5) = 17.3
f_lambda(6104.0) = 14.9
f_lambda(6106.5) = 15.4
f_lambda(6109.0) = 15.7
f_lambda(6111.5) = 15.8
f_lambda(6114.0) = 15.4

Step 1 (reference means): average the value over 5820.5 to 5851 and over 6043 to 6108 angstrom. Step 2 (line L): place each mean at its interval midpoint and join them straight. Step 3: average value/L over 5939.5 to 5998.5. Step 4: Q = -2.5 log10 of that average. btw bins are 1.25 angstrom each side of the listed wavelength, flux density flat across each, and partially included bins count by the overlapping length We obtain 0.01 mag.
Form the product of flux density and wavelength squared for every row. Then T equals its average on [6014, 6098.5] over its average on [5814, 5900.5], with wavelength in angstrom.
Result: 1.1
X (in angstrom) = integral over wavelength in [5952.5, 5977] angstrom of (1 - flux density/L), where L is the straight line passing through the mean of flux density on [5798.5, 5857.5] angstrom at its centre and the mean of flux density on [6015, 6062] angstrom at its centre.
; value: 0.41 angstrom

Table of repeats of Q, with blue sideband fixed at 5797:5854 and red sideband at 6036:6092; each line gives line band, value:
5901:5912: 0.06 mag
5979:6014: 0.03 mag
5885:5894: 0.21 mag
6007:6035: 0.04 mag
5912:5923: 0.08 mag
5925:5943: 0.02 mag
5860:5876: 0.04 mag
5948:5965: 0.05 mag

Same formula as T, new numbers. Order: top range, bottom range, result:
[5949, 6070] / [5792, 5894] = 1.05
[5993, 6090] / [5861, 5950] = 1.09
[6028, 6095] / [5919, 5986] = 1.05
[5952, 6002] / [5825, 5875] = 1.03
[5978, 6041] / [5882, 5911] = 1.14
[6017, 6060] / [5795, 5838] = 1.07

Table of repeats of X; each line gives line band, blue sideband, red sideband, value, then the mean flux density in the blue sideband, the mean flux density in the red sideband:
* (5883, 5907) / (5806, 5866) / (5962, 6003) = 3.4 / 16.6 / 16.4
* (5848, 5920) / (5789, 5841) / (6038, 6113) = 4.6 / 16.6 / 16.1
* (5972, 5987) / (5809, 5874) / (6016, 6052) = 0.5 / 16.5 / 16.7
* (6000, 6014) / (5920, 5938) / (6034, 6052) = 1.4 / 16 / 17.4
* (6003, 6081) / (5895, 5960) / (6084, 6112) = -3.5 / 15.6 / 15.4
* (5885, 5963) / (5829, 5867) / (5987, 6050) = 5.1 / 16.5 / 16.3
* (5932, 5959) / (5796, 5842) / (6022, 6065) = 1.1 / 16.7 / 16.5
